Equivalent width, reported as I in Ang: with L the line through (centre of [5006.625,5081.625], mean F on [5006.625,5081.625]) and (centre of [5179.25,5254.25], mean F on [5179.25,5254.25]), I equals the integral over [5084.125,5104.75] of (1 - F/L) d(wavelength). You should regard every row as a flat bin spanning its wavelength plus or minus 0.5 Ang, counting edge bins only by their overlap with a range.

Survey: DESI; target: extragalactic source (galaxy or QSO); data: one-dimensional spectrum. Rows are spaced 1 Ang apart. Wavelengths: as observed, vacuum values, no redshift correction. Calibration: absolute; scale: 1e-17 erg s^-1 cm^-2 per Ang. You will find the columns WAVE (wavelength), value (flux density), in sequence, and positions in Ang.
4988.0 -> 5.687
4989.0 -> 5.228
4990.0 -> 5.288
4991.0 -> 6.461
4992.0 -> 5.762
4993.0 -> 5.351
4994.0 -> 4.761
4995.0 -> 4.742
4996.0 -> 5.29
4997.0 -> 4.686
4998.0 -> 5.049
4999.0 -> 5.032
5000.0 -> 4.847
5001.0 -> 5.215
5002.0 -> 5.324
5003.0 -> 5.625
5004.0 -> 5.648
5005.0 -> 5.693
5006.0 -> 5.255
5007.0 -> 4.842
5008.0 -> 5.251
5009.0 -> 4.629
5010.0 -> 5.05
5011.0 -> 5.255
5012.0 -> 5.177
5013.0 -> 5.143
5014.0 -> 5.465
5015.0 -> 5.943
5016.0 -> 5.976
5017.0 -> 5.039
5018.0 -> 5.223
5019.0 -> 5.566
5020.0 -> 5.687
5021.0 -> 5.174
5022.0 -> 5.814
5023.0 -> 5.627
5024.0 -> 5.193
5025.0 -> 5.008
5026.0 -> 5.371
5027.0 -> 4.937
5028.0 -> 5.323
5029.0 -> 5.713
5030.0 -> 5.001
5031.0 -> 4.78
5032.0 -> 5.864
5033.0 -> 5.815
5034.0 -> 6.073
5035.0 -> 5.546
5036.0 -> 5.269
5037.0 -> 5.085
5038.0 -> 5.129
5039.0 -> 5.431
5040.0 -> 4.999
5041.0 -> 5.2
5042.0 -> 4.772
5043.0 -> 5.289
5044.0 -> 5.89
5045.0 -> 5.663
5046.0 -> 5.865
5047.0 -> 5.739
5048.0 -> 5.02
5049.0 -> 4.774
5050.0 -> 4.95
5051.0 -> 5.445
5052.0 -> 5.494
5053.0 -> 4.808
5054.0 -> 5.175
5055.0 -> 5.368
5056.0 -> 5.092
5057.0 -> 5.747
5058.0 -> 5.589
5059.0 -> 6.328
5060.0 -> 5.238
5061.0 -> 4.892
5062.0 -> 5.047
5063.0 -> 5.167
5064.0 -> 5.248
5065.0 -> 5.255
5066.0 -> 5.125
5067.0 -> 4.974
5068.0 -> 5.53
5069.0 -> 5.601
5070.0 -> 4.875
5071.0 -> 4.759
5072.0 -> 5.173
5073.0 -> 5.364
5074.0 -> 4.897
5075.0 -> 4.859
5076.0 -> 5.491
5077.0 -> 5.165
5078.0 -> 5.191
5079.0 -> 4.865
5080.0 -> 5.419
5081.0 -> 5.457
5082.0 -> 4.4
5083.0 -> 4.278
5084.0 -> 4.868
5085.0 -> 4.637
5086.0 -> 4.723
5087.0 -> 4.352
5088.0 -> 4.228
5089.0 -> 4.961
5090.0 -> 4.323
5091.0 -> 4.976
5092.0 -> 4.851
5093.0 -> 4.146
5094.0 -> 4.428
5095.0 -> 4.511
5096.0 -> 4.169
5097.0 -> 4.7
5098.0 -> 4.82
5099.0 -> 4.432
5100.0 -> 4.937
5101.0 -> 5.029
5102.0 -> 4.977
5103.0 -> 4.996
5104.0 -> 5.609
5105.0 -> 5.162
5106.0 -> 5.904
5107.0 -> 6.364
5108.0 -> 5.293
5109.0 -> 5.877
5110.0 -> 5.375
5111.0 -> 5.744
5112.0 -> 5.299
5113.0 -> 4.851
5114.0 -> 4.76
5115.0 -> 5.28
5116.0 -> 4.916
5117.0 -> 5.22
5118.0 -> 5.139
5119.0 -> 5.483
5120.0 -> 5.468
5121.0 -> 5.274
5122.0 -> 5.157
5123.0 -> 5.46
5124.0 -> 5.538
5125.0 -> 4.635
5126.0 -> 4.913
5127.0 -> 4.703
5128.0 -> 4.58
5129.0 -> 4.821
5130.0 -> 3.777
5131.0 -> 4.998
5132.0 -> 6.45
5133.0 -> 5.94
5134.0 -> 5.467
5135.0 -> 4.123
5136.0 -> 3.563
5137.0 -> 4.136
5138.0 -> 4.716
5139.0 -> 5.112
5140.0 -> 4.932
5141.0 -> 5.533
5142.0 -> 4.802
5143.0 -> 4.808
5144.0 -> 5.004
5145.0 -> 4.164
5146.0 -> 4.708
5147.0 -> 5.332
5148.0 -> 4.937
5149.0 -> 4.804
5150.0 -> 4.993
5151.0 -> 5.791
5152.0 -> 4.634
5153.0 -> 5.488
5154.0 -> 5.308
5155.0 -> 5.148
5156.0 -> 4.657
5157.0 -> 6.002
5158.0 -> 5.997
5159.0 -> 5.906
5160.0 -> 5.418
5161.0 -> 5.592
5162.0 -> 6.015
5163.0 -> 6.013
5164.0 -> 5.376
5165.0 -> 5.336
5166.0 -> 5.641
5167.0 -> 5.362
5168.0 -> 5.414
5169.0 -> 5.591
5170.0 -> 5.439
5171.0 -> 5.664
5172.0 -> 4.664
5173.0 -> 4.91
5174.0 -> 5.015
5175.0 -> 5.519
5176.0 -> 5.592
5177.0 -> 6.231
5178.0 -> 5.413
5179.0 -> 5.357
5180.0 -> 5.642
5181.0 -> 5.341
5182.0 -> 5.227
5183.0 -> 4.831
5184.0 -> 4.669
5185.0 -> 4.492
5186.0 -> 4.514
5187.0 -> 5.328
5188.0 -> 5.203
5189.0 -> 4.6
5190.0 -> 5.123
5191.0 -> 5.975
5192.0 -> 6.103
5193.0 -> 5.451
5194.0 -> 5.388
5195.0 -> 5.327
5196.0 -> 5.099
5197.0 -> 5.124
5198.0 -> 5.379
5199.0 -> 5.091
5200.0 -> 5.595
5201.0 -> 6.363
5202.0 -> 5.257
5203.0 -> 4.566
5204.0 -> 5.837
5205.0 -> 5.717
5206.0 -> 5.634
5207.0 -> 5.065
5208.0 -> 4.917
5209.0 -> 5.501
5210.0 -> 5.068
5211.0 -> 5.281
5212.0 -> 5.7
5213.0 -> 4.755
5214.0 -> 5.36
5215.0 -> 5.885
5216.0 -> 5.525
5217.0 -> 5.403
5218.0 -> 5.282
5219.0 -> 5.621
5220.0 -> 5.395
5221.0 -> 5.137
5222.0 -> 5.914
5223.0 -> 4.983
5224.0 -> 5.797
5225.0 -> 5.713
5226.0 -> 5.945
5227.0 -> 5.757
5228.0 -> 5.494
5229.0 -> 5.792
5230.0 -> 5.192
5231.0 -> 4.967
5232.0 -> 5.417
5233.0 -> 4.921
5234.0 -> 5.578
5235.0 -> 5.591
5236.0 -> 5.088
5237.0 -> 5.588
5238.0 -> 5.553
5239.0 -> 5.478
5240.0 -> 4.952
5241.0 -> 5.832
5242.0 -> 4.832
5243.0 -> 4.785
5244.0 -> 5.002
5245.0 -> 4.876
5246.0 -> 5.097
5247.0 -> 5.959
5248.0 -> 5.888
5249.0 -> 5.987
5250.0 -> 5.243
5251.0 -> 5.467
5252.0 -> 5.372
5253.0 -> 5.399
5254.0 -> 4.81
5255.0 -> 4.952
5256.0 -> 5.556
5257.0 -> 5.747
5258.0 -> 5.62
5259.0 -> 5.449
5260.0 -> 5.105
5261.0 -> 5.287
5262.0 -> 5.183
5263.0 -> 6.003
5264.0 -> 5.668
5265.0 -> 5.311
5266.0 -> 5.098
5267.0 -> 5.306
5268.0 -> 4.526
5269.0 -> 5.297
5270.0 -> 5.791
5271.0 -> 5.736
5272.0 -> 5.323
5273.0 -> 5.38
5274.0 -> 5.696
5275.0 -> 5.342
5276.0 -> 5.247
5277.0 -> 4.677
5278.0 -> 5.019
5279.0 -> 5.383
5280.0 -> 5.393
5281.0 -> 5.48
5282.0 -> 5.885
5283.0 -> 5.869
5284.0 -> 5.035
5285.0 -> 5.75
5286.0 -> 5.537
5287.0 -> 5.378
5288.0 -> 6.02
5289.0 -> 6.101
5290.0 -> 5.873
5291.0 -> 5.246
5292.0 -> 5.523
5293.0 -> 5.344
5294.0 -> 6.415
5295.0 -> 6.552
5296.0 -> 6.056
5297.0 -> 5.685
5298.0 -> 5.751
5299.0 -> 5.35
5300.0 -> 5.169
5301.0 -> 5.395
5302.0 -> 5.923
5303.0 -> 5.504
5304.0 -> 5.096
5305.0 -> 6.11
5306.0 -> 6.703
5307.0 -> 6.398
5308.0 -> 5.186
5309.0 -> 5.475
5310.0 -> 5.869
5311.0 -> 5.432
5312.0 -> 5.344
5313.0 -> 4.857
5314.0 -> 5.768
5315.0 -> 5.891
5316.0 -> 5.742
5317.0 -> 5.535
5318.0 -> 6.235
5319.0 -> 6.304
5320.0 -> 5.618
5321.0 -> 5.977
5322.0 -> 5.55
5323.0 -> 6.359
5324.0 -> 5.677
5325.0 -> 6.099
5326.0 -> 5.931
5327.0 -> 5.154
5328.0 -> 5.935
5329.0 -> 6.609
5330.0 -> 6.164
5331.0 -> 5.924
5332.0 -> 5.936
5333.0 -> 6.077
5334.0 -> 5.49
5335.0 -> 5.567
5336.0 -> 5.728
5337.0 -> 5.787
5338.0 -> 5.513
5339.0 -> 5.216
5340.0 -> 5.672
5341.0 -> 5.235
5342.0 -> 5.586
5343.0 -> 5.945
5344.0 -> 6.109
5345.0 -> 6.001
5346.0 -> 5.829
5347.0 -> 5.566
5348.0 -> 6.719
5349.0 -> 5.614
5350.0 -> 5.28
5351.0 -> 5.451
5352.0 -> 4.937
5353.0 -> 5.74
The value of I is 2.38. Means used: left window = 5.3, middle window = 4.7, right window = 5.35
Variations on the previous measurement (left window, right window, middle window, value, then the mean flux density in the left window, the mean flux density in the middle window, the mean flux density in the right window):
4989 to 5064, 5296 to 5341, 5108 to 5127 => 0.77 Ang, 5.32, 5.23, 5.74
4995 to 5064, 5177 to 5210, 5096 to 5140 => 1.85 Ang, 5.31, 5.08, 5.3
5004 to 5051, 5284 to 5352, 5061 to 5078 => 0.78 Ang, 5.34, 5.15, 5.75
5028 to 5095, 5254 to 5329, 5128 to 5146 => 1.56 Ang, 5.14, 4.83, 5.6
